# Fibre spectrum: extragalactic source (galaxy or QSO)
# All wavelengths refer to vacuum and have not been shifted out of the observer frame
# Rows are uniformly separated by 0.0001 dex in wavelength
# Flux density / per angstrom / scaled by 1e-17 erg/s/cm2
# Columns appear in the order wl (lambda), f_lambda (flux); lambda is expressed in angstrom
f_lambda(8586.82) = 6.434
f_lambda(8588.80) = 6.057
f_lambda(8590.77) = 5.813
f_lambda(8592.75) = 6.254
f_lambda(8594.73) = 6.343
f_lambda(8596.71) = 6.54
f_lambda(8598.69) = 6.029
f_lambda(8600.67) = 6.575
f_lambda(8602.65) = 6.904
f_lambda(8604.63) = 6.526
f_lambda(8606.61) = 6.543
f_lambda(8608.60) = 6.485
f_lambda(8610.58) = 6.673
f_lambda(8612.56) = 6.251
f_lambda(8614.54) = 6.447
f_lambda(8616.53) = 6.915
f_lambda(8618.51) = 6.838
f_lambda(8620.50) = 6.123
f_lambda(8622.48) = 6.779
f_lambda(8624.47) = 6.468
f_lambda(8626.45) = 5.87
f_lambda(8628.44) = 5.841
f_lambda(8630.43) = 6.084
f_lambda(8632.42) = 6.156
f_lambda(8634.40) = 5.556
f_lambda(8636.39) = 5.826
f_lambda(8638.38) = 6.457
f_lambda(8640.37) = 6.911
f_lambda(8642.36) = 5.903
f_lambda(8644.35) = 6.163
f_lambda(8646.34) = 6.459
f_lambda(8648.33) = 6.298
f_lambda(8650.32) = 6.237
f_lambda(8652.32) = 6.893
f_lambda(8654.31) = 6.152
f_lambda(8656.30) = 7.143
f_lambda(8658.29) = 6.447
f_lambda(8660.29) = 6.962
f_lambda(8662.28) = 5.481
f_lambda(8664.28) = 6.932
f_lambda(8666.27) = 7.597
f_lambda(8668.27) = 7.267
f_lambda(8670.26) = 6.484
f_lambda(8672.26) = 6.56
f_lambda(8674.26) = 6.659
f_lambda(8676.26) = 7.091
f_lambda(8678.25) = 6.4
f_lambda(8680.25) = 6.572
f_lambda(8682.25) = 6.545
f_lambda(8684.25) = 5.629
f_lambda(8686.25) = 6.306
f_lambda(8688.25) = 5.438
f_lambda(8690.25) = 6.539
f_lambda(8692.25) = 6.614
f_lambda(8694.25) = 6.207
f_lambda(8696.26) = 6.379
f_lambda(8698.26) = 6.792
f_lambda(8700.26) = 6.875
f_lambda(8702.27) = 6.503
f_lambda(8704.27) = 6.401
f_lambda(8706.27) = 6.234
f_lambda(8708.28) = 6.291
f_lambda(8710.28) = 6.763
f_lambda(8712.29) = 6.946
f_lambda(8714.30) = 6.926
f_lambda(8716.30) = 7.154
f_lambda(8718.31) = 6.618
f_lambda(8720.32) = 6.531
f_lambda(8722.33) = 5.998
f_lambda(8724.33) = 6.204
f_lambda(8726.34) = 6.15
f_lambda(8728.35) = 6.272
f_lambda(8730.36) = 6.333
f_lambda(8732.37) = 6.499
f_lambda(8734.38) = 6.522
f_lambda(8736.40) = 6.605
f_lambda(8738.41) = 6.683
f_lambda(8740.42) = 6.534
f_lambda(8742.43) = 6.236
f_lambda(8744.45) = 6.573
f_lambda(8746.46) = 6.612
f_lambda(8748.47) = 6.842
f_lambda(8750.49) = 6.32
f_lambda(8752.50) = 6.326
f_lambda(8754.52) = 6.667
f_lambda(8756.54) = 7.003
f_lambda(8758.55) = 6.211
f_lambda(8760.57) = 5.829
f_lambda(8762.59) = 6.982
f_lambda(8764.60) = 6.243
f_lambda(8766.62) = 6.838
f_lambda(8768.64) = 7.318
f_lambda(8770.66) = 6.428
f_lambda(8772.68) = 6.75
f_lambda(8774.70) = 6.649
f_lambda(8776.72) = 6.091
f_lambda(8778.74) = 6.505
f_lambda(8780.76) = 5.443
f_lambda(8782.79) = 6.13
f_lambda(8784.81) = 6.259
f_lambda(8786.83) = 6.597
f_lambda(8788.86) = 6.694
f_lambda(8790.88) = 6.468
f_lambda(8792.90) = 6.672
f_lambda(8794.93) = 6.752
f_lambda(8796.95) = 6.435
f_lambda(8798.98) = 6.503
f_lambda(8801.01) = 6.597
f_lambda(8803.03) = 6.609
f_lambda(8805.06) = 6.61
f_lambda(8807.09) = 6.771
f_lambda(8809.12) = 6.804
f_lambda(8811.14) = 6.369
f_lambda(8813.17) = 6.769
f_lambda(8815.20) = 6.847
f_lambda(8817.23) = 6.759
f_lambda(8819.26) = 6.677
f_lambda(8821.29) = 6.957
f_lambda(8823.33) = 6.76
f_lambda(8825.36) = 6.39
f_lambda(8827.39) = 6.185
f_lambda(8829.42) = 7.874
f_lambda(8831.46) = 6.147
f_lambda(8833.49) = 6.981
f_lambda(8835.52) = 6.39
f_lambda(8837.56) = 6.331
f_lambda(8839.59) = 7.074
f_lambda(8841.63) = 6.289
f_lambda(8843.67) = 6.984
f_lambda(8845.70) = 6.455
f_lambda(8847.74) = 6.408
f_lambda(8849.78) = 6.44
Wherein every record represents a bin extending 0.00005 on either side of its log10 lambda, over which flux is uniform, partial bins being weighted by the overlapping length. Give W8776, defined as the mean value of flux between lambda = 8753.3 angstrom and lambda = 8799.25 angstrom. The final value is 6.5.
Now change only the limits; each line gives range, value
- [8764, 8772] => 6.73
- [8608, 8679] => 6.47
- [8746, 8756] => 6.57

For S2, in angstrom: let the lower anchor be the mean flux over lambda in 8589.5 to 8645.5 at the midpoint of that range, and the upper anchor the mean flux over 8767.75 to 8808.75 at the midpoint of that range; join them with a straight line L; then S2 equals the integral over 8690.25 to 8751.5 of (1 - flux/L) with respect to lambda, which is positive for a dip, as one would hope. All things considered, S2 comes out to -0.7 angstrom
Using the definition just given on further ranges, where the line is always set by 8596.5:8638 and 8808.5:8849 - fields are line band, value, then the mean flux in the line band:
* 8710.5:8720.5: -0.5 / 6.85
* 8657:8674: -0.8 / 6.72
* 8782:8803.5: 0.3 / 6.52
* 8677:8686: 0.2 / 6.31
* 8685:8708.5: 0.3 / 6.38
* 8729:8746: 0.1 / 6.5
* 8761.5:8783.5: 0.3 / 6.49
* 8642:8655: 0.2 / 6.32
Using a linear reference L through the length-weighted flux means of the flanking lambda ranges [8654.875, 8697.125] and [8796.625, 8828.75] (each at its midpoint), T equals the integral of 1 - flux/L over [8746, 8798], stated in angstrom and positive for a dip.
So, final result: 0.9 angstrom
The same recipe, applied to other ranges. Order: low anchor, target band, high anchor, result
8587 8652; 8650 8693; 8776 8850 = -1.0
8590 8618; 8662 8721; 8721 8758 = -1.0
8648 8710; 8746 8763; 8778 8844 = 0.1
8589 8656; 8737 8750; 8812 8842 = 0.0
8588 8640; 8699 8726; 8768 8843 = -0.4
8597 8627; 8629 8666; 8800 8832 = 1.0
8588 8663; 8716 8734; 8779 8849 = 0.2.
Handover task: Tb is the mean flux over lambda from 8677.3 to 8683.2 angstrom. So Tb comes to 6.5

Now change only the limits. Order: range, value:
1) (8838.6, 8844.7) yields 6.78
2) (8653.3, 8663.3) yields 6.44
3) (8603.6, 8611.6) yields 6.56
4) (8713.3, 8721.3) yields 6.81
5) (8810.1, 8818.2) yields 6.69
